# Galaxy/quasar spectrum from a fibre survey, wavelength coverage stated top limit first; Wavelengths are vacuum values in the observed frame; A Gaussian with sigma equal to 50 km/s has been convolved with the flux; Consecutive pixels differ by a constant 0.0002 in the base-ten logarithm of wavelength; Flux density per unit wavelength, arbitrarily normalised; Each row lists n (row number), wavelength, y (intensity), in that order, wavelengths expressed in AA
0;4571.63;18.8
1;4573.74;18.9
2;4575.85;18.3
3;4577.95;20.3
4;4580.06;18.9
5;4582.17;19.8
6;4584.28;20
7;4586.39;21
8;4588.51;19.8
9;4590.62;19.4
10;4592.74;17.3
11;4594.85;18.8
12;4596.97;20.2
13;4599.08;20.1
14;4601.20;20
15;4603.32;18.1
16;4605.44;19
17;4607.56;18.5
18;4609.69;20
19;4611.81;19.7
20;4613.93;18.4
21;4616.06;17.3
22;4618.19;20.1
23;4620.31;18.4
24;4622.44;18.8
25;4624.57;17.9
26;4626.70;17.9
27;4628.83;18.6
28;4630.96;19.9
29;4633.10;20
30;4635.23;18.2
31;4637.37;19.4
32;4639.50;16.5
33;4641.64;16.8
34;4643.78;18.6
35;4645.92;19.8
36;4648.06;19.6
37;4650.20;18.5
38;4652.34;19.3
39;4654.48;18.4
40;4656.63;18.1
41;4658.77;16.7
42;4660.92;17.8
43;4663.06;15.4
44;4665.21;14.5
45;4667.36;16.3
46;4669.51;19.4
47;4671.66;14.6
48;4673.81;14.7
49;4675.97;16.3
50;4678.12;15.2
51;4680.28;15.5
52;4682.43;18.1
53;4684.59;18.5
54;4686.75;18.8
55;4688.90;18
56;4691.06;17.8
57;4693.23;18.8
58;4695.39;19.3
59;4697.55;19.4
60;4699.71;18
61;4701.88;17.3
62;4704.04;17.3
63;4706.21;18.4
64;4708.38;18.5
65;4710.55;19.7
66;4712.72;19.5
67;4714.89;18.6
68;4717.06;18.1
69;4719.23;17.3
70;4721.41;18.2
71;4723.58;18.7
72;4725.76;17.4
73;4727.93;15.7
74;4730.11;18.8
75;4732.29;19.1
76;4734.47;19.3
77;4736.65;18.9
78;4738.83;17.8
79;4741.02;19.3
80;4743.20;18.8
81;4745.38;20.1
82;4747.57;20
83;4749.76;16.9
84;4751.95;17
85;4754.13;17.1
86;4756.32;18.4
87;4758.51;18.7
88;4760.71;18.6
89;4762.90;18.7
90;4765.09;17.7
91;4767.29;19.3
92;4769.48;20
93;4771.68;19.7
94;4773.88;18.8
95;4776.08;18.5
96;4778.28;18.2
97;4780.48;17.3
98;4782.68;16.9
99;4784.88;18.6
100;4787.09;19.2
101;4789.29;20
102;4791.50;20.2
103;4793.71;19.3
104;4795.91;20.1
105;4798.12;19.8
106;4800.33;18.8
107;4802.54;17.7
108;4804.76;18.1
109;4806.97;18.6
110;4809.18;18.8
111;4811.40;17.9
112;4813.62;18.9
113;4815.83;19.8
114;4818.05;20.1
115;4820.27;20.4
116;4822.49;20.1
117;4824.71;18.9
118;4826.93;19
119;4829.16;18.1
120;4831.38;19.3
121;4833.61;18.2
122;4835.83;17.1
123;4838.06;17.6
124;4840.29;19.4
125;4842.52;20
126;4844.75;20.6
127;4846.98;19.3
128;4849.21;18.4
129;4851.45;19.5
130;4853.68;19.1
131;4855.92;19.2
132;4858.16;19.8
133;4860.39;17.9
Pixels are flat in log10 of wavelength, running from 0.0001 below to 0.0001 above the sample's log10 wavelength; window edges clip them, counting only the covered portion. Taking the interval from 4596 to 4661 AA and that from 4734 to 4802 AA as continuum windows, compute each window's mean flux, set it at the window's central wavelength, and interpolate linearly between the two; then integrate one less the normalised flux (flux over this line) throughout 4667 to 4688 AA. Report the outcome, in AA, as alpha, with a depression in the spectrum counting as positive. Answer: 2.22 AA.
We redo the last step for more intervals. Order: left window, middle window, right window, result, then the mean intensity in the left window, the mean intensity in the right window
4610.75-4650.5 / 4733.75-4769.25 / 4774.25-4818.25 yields 0.39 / 18.7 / 18.8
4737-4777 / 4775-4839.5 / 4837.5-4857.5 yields 0.62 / 18.6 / 19.3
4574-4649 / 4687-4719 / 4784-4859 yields 1.00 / 19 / 19.1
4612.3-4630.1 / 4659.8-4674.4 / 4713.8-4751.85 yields 1.82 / 18.5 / 18.4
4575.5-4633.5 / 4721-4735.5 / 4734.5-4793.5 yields 0.47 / 19.2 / 18.7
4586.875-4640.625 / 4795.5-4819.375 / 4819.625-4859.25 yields 0.15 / 18.9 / 19.1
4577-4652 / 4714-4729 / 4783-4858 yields 1.06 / 19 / 19.1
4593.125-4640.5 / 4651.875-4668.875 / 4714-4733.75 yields 1.37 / 18.9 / 18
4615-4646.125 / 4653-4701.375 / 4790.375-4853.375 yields 3.56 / 18.5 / 19.1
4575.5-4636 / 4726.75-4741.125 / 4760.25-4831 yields 0.50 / 19.1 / 18.9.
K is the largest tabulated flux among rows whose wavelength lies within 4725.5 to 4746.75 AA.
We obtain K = 20.1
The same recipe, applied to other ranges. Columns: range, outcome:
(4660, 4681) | 19.4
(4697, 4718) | 19.7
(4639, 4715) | 19.8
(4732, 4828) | 20.4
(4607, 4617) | 20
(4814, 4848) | 20.6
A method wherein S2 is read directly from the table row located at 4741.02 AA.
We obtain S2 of 19.3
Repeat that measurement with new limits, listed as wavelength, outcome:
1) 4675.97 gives 16.3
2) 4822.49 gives 20.1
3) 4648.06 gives 19.6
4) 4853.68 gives 19.1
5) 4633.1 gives 20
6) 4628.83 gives 18.6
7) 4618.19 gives 20.1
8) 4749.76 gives 16.9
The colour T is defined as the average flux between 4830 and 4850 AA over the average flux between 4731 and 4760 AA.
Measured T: 1.02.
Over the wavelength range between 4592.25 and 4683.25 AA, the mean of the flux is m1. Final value 18.1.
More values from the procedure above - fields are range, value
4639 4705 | 17.5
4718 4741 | 18.2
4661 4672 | 16.3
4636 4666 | 17.8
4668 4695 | 17.2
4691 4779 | 18.5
